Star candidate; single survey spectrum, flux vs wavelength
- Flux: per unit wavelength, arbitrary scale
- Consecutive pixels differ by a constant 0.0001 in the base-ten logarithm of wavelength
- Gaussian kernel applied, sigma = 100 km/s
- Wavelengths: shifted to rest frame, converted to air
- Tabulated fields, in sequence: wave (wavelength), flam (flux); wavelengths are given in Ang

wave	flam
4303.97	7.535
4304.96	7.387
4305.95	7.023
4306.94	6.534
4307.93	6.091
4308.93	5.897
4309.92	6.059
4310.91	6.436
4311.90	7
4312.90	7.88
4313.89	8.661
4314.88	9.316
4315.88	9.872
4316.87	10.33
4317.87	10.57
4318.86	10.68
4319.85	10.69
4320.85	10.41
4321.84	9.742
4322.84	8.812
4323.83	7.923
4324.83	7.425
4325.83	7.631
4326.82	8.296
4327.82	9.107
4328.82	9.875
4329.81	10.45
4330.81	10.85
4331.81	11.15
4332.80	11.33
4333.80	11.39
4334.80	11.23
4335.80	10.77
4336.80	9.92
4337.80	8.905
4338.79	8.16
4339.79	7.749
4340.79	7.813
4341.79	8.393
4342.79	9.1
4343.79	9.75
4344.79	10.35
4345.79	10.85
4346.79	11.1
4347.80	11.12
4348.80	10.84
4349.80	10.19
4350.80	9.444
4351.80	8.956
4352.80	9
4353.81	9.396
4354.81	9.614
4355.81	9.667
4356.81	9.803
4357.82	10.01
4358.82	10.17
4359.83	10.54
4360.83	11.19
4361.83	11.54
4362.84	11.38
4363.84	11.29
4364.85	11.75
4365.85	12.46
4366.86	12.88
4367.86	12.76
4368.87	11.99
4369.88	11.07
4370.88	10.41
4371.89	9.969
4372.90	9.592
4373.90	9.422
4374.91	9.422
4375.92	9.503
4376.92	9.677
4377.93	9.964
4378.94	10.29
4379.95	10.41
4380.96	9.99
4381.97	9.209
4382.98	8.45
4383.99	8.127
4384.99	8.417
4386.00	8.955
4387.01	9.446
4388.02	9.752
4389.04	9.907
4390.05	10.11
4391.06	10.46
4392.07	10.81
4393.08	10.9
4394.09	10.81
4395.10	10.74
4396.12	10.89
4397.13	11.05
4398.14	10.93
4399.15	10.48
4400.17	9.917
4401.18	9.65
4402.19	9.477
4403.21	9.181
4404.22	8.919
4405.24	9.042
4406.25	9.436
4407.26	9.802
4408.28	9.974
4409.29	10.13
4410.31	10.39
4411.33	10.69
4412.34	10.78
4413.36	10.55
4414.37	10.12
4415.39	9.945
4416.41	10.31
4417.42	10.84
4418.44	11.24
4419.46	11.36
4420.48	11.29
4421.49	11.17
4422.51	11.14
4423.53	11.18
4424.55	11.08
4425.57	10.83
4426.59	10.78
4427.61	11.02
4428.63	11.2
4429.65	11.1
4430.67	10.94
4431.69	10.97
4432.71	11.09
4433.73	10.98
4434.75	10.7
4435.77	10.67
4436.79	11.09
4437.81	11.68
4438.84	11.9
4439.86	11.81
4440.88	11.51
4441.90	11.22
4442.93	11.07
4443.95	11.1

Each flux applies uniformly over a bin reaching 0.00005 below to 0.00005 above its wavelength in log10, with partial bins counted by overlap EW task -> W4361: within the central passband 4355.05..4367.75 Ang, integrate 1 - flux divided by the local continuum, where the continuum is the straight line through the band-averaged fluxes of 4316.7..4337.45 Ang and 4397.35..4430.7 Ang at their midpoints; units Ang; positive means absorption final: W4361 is -1.2 Ang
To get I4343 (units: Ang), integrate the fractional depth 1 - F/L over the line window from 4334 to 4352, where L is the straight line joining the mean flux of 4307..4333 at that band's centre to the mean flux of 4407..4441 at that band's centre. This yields -0.8 Ang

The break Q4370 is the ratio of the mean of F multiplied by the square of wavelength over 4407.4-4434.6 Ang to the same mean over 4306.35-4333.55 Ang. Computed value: 1.3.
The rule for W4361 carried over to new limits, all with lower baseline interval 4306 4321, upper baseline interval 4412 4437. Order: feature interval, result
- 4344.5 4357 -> -1.13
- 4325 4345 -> -1.66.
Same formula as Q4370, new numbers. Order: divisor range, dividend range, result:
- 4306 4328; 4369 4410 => 1.22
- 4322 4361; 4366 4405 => 1.07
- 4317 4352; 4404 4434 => 1.13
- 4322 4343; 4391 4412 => 1.12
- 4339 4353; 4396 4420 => 1.09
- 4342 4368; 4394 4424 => 1.01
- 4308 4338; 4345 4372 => 1.18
